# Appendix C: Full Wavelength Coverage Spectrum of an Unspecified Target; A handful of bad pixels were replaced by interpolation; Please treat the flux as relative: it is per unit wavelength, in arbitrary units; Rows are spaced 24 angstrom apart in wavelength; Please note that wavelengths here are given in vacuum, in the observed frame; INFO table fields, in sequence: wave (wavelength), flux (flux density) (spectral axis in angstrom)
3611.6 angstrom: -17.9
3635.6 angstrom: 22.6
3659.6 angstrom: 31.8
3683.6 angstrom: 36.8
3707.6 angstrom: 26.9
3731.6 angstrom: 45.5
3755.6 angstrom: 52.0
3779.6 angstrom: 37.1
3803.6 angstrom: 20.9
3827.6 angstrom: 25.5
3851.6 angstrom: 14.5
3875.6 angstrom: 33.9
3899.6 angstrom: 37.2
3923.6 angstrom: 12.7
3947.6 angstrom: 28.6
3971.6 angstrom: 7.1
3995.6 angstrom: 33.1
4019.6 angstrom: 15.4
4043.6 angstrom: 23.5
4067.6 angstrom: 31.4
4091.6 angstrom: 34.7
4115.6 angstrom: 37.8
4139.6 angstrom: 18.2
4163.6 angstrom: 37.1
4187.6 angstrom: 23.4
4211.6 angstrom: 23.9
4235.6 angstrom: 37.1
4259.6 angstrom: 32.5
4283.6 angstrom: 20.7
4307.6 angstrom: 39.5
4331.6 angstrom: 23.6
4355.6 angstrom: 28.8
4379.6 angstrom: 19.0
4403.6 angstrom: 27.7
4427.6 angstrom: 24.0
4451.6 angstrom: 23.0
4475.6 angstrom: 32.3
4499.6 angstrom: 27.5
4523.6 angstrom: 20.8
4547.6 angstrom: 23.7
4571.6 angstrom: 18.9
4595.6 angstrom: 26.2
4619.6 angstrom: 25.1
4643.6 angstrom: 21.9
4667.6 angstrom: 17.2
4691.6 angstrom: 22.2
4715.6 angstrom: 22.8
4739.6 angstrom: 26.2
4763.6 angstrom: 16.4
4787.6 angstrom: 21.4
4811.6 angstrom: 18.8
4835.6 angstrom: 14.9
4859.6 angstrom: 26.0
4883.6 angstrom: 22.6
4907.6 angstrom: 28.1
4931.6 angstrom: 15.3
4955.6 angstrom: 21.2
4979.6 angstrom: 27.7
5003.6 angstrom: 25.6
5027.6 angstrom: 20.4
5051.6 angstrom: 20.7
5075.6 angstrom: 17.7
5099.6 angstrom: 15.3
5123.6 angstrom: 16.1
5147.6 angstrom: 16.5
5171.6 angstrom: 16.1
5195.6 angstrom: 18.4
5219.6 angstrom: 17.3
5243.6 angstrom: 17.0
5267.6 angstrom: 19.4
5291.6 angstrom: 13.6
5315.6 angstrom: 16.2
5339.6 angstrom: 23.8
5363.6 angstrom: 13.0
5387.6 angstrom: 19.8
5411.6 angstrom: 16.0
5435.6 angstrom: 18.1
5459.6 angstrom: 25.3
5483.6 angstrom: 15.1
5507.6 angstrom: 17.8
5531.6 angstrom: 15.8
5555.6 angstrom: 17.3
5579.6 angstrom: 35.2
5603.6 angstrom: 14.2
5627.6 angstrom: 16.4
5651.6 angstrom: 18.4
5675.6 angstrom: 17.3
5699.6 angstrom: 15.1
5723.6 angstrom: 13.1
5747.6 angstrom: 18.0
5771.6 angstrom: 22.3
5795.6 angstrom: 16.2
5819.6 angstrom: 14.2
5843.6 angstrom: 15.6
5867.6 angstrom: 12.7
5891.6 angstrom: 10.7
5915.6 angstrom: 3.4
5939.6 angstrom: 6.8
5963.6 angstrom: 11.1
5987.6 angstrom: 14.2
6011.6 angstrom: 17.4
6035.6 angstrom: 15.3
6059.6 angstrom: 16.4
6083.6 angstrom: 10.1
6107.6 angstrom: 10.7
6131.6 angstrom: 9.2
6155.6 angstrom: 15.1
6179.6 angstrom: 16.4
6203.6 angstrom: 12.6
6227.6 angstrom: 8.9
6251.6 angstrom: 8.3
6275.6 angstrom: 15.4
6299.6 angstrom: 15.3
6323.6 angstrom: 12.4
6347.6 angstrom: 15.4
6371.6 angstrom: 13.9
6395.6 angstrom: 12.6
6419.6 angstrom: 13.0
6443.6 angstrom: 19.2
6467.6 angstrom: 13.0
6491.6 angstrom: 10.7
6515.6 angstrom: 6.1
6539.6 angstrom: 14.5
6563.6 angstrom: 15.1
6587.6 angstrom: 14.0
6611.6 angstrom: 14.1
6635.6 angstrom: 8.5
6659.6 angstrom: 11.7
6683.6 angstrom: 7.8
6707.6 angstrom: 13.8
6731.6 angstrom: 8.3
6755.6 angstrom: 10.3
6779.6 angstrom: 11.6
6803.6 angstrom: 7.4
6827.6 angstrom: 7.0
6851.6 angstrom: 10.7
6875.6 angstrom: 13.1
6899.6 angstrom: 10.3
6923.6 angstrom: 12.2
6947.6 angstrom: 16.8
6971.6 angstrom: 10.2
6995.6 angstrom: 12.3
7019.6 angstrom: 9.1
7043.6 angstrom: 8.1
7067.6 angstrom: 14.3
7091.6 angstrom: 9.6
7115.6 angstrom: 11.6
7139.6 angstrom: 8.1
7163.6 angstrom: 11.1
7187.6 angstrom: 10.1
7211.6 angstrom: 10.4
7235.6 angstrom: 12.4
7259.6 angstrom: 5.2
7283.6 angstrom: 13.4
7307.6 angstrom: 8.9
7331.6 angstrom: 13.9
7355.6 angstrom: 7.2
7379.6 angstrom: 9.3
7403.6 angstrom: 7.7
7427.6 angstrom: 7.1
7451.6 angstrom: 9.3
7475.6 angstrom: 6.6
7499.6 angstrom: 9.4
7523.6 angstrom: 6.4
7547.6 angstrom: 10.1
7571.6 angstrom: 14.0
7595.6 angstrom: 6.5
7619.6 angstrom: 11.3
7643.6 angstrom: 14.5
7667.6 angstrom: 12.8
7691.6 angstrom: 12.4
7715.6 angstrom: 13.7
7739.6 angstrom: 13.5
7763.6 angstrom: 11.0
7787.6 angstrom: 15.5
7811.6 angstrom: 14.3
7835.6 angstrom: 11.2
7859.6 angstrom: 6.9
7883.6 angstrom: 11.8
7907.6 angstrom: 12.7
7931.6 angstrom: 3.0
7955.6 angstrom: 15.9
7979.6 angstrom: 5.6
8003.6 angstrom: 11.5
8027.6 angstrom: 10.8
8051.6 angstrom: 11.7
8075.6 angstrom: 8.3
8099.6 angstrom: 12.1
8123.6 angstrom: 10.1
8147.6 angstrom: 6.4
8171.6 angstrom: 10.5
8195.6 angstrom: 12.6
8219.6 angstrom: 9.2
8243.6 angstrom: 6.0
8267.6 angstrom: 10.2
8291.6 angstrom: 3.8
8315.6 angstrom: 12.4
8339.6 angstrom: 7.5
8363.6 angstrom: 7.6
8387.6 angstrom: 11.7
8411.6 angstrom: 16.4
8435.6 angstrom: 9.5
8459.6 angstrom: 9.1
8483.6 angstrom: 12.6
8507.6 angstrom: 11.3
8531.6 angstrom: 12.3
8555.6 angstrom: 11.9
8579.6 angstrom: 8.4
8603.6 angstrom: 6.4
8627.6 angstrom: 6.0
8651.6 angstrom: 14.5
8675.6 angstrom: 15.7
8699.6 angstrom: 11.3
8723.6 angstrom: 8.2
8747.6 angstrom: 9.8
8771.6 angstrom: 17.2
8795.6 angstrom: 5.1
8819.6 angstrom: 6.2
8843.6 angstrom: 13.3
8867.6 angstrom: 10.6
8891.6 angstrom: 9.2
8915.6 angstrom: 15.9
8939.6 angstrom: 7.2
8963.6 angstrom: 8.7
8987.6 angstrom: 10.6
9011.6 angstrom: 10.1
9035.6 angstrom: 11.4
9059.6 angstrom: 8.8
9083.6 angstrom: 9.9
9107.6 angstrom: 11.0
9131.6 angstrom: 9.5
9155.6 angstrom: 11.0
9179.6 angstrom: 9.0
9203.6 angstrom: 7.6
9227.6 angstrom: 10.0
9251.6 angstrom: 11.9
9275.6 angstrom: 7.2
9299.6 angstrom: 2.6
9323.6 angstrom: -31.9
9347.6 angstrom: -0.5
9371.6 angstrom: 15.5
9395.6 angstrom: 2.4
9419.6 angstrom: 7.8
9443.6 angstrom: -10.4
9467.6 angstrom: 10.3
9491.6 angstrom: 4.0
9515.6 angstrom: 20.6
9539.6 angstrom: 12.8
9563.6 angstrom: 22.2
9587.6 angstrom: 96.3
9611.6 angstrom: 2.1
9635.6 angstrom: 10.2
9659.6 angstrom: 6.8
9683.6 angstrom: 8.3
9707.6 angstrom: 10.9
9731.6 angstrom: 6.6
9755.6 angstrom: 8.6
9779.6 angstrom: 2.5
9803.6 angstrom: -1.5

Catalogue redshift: 1.571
